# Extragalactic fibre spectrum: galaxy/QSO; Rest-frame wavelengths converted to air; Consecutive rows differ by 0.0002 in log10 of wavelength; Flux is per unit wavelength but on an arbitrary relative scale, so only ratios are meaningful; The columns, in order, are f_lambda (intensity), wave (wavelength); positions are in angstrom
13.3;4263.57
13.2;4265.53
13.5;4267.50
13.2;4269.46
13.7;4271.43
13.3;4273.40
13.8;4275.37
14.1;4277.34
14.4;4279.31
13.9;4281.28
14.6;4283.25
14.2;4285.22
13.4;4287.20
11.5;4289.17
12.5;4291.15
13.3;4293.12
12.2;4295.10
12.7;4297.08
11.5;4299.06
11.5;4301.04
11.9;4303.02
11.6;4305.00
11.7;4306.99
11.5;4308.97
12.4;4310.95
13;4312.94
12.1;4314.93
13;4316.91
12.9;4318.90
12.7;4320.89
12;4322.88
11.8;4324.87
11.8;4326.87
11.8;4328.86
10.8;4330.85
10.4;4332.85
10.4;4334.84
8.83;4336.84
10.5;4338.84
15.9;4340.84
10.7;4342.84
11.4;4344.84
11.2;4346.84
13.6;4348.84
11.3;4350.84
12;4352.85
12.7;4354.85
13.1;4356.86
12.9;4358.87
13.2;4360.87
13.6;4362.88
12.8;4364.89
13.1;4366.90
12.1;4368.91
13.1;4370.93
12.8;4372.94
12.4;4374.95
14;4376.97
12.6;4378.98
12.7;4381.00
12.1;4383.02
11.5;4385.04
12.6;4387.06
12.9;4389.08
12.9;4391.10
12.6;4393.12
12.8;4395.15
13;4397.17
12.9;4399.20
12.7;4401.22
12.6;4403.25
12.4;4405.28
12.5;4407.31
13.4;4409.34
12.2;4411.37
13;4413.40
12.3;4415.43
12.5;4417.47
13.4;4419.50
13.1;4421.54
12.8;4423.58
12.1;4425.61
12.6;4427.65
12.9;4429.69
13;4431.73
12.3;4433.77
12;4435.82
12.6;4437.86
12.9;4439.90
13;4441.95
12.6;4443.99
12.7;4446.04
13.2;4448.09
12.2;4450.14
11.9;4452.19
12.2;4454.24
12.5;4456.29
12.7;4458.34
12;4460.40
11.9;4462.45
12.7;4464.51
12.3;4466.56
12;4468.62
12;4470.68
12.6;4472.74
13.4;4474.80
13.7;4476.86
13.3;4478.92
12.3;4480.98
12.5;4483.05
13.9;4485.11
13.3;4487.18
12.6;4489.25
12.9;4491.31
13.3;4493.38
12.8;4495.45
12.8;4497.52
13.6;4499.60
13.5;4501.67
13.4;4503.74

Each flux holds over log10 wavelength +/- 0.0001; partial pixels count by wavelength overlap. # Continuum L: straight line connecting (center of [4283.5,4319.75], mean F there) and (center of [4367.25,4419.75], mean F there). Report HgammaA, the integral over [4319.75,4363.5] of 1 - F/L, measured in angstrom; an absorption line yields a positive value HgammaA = 2.14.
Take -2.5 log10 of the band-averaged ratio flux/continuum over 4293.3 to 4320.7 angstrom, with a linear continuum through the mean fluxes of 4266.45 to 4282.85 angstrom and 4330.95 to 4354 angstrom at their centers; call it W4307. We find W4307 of 0.039 mag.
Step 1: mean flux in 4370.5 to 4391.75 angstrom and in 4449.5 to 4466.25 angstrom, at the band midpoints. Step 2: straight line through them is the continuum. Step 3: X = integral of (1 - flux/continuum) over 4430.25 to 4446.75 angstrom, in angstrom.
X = -0.4 angstrom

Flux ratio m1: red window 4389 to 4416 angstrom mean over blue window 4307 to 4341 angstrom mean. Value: 1.1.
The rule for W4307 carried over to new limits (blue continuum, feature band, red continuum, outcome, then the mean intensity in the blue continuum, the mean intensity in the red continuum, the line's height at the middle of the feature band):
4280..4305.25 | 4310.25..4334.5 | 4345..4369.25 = 0.06 mag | 12.7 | 12.6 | 12.7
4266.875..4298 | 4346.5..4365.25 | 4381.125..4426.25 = 0.02 mag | 13.4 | 12.7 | 12.9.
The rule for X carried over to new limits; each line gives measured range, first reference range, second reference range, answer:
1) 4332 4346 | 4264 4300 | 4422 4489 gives 2.03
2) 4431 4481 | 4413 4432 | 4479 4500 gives 1.20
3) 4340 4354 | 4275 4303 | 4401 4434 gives 0.69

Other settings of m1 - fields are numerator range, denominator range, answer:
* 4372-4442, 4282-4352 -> 1.05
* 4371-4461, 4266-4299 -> 0.95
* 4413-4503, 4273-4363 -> 1.03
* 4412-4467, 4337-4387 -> 1.01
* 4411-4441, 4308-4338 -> 1.08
